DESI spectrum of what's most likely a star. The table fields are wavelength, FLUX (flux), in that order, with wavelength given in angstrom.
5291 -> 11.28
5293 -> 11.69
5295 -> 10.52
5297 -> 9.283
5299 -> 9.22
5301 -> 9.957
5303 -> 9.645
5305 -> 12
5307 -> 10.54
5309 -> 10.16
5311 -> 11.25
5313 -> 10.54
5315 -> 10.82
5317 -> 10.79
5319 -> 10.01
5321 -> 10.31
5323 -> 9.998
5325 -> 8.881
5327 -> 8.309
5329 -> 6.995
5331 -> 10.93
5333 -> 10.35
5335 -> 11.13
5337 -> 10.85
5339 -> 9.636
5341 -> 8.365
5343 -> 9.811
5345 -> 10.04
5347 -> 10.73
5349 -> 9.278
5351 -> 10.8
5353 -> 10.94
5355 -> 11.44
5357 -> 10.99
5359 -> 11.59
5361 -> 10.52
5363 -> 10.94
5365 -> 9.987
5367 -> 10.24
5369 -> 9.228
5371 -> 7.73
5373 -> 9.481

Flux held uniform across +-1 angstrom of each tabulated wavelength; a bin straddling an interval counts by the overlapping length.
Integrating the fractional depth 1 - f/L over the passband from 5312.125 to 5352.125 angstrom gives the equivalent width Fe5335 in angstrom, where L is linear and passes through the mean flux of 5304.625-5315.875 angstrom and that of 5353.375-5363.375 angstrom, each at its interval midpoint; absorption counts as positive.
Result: 3.7 angstrom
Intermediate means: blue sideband 10.8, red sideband 11.1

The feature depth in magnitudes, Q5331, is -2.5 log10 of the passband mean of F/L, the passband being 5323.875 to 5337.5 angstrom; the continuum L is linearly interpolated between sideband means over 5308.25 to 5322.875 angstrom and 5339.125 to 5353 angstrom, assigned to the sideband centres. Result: 0.07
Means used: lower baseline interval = 10.5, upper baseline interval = 9.9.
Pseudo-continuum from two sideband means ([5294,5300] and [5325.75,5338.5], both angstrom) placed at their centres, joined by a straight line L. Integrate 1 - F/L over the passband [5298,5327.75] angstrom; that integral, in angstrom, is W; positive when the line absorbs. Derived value -1.5 angstrom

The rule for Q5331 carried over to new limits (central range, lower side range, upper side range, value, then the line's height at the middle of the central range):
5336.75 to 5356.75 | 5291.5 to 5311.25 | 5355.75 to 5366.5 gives 0.05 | 10.7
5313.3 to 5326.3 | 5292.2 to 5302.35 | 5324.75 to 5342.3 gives -0.04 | 9.74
